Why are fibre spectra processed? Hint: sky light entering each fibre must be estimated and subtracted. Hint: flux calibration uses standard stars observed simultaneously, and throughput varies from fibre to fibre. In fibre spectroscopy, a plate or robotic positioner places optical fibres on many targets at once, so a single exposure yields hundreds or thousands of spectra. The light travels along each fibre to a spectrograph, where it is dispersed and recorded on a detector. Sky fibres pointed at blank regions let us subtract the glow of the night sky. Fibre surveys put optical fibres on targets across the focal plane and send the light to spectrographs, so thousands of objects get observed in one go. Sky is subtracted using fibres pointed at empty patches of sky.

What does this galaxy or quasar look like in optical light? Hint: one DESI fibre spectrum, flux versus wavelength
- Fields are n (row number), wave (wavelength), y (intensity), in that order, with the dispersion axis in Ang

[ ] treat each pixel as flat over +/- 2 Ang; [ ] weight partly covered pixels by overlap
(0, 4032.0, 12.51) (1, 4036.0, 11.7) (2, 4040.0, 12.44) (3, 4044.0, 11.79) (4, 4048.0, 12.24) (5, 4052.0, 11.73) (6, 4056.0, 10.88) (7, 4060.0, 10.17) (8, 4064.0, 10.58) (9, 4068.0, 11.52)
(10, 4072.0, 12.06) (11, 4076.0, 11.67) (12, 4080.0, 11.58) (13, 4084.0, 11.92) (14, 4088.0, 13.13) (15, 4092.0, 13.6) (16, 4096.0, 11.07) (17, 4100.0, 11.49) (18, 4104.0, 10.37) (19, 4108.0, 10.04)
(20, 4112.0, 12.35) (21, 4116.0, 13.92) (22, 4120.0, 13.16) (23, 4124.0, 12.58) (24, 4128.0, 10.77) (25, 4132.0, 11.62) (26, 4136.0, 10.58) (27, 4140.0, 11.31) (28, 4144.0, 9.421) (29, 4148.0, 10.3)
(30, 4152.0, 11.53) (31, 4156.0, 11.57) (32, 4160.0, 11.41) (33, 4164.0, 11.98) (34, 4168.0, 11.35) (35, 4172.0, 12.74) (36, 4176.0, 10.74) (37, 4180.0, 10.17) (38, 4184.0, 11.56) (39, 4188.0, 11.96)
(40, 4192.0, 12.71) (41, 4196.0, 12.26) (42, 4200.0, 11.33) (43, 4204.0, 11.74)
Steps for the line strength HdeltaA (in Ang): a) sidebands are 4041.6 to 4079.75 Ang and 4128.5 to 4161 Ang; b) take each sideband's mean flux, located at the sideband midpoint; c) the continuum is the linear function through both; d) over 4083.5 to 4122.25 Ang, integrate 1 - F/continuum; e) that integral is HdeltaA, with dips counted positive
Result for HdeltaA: -3.23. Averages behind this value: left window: 11.4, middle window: 12.1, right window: 10.9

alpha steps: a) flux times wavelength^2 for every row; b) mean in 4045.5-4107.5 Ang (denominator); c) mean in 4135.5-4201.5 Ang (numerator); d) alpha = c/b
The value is 1.0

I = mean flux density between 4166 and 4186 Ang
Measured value 11.3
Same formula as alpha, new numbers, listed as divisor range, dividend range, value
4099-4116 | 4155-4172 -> 1.06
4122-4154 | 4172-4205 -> 1.08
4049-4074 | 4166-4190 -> 1.08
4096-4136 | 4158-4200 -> 1.03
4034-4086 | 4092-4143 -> 1.04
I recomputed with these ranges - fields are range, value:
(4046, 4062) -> 11.3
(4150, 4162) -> 11.5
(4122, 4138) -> 11.4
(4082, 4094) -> 12.9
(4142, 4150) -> 9.86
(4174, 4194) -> 11.4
